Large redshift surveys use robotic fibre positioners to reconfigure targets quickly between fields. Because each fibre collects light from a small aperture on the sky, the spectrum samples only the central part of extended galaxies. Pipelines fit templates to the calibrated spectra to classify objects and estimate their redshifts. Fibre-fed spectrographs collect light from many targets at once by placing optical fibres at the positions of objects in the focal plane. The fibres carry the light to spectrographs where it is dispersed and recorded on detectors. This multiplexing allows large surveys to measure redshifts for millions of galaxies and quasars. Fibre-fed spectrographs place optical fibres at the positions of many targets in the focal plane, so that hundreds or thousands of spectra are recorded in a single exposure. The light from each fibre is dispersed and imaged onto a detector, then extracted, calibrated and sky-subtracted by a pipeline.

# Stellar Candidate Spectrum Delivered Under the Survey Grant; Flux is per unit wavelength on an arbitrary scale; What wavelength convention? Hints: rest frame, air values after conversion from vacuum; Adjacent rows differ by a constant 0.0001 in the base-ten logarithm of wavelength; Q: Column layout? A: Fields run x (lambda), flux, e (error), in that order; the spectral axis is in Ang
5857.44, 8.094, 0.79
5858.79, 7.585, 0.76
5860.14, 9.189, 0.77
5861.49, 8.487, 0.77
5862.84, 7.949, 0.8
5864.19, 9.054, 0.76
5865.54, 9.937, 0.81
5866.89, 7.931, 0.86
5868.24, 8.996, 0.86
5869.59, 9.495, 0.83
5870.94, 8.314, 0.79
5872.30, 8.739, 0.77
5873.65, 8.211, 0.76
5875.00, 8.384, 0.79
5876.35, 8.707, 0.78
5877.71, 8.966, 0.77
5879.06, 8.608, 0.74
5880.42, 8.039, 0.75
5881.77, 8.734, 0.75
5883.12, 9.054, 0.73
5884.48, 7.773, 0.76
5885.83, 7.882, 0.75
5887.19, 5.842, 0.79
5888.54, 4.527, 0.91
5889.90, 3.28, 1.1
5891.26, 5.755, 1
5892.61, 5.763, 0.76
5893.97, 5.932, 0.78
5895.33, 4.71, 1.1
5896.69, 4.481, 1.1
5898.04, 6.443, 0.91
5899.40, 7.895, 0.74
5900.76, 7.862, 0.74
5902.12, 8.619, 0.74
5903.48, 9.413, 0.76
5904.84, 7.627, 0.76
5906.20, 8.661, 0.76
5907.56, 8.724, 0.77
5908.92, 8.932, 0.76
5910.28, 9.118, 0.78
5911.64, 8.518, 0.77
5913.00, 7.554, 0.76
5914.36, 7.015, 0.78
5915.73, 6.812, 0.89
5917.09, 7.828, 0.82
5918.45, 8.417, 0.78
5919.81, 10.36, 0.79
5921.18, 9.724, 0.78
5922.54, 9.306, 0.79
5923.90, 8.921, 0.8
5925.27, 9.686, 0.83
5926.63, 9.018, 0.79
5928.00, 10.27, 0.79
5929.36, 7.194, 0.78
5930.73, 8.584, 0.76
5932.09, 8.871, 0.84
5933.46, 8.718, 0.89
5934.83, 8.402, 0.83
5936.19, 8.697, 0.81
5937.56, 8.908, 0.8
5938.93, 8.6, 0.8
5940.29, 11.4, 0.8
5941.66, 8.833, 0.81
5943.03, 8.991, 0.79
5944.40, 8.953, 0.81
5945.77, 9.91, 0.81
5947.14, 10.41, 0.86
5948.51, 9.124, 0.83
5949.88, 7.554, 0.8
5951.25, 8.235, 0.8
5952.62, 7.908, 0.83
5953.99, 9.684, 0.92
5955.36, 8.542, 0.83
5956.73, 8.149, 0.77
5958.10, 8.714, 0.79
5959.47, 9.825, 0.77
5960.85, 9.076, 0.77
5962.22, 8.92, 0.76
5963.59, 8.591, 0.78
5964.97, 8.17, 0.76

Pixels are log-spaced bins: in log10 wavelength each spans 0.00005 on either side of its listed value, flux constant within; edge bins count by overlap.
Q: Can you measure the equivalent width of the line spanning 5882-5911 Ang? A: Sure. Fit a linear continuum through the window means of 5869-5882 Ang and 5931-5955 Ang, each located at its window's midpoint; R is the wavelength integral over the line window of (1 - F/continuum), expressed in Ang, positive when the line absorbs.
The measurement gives 5.5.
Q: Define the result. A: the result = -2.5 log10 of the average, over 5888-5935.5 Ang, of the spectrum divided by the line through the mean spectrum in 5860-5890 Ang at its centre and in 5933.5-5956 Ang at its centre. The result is 0.11 mag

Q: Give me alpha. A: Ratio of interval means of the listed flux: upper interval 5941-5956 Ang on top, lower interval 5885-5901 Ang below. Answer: 1.53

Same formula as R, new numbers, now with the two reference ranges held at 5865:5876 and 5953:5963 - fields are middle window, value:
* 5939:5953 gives -0.3 Ang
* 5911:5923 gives 0.6 Ang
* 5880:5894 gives 3.5 Ang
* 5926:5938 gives 0.2 Ang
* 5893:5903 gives 2.5 Ang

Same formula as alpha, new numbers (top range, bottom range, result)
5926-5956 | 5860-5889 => 1.07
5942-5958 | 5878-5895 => 1.31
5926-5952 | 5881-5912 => 1.25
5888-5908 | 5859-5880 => 0.76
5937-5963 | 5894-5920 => 1.17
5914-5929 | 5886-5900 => 1.60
